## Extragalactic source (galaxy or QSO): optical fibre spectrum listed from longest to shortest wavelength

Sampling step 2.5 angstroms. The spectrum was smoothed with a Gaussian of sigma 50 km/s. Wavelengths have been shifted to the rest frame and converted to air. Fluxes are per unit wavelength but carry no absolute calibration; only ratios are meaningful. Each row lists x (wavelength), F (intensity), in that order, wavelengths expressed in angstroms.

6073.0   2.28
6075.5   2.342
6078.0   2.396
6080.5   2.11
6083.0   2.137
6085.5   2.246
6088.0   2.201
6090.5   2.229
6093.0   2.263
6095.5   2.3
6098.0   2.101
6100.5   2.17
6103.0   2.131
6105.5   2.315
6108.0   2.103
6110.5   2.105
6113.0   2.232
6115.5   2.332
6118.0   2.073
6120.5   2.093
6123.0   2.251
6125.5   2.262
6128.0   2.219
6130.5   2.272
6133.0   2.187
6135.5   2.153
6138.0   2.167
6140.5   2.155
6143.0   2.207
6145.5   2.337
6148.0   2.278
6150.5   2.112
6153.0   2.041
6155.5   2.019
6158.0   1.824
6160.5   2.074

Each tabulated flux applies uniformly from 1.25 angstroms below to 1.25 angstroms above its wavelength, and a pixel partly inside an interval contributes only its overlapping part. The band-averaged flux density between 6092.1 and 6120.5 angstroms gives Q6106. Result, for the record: 2.19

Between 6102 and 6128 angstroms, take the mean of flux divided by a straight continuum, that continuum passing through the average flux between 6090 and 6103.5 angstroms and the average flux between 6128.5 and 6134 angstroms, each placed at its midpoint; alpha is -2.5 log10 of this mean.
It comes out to 0.01 mag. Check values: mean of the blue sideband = 2.2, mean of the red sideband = 2.23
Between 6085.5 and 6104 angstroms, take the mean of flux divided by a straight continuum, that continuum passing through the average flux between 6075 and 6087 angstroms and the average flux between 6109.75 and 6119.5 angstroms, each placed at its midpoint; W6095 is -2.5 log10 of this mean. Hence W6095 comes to 0.01 mag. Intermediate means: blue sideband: 2.24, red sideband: 2.19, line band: 2.2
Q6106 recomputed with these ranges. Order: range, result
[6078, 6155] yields 2.19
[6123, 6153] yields 2.21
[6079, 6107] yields 2.2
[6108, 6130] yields 2.19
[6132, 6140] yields 2.17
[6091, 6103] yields 2.2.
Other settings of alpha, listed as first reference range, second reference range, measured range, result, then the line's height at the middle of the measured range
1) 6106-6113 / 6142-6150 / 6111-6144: 0.00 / 2.2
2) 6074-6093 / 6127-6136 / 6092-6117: 0.01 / 2.23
